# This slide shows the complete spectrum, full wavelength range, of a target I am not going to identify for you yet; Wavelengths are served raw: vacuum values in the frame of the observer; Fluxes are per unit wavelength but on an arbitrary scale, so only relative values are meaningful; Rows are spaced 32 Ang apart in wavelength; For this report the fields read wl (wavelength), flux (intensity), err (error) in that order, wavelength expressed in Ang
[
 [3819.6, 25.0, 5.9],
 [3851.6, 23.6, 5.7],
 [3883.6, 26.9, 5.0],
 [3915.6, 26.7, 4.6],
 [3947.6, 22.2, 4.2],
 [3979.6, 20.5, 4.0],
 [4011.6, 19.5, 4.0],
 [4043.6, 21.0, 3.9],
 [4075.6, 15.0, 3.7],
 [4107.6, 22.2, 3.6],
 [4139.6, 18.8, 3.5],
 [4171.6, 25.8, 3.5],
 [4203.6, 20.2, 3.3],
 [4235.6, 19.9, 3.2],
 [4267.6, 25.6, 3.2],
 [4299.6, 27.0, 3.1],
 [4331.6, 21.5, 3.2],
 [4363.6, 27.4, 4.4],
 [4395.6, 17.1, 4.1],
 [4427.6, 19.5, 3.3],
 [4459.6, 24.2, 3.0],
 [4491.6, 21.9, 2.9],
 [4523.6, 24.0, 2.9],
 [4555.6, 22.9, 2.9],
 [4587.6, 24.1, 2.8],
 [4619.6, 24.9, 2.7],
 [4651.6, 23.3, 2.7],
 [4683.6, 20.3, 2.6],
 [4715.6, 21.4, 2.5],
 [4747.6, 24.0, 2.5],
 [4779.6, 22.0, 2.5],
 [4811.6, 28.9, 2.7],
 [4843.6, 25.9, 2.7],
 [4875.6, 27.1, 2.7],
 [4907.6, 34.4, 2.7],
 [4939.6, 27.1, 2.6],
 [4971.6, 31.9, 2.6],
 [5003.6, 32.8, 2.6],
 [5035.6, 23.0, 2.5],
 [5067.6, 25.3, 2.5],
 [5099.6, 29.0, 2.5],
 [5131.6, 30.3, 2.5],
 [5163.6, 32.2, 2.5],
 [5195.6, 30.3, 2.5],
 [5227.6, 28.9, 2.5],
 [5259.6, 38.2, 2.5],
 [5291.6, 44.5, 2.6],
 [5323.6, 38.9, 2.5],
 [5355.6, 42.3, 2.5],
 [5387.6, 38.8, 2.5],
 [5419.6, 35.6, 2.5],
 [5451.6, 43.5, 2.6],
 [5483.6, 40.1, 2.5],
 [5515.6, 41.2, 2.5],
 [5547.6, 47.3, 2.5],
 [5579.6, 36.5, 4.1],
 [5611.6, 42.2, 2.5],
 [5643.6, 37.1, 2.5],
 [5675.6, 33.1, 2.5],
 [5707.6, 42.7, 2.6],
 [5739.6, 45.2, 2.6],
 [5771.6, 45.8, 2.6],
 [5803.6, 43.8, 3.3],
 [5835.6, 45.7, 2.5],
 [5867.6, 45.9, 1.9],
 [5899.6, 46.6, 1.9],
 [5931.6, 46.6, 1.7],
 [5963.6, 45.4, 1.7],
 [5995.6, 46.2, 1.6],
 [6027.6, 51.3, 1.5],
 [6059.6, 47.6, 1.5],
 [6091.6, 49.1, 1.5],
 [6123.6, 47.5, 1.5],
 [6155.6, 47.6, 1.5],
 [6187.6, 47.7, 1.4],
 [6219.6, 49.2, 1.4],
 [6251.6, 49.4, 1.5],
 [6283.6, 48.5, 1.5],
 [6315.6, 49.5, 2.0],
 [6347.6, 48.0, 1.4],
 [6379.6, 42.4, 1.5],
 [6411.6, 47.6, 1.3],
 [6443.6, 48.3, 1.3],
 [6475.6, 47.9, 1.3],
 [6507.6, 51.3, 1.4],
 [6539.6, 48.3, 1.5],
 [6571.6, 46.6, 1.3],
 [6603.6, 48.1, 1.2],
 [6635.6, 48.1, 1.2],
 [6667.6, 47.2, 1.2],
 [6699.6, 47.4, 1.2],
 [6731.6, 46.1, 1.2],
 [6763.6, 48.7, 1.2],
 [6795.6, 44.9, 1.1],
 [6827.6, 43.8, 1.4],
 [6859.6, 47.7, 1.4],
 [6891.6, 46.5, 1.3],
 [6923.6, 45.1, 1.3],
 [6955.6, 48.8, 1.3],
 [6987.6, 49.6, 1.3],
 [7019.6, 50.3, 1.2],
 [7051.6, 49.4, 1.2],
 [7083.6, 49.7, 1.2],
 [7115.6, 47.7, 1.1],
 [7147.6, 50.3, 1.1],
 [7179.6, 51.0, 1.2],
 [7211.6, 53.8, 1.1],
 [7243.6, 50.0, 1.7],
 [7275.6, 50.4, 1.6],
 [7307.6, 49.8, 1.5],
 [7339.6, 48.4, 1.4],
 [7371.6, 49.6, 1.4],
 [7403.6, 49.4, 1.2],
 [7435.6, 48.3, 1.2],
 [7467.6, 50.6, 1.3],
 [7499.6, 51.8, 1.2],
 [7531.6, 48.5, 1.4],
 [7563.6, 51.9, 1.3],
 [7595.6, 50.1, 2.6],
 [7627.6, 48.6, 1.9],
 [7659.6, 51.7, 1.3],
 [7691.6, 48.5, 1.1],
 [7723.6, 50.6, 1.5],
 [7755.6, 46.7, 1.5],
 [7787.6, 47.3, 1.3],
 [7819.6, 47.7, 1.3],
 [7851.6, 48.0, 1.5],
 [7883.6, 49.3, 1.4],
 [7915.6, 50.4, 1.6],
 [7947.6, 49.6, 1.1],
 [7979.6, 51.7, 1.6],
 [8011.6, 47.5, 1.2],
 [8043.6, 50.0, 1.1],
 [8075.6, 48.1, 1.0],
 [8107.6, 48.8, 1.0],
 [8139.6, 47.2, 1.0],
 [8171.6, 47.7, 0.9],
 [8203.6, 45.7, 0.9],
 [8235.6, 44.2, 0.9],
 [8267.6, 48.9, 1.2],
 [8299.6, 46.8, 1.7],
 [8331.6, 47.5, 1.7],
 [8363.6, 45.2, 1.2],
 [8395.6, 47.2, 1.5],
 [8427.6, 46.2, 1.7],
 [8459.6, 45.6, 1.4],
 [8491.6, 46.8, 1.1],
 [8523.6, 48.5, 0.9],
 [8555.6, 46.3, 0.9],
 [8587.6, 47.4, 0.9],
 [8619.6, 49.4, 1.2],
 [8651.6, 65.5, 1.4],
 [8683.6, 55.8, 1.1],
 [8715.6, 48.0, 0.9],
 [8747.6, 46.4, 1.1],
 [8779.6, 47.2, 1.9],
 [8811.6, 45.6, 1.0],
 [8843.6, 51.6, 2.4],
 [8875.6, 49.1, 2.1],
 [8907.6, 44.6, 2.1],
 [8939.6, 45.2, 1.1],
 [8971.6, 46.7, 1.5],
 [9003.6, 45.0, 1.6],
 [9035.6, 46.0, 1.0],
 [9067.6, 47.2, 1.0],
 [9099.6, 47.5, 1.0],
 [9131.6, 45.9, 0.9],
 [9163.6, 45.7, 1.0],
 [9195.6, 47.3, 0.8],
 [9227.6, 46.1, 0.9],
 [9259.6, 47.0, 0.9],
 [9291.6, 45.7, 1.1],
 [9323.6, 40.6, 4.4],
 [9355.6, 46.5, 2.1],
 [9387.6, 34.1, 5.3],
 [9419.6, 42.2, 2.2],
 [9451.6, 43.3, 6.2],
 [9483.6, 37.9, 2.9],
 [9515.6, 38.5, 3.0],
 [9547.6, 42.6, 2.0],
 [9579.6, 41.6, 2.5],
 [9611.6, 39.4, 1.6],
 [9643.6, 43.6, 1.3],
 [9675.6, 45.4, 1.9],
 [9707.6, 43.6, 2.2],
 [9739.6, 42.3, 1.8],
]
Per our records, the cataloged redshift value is 0.32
